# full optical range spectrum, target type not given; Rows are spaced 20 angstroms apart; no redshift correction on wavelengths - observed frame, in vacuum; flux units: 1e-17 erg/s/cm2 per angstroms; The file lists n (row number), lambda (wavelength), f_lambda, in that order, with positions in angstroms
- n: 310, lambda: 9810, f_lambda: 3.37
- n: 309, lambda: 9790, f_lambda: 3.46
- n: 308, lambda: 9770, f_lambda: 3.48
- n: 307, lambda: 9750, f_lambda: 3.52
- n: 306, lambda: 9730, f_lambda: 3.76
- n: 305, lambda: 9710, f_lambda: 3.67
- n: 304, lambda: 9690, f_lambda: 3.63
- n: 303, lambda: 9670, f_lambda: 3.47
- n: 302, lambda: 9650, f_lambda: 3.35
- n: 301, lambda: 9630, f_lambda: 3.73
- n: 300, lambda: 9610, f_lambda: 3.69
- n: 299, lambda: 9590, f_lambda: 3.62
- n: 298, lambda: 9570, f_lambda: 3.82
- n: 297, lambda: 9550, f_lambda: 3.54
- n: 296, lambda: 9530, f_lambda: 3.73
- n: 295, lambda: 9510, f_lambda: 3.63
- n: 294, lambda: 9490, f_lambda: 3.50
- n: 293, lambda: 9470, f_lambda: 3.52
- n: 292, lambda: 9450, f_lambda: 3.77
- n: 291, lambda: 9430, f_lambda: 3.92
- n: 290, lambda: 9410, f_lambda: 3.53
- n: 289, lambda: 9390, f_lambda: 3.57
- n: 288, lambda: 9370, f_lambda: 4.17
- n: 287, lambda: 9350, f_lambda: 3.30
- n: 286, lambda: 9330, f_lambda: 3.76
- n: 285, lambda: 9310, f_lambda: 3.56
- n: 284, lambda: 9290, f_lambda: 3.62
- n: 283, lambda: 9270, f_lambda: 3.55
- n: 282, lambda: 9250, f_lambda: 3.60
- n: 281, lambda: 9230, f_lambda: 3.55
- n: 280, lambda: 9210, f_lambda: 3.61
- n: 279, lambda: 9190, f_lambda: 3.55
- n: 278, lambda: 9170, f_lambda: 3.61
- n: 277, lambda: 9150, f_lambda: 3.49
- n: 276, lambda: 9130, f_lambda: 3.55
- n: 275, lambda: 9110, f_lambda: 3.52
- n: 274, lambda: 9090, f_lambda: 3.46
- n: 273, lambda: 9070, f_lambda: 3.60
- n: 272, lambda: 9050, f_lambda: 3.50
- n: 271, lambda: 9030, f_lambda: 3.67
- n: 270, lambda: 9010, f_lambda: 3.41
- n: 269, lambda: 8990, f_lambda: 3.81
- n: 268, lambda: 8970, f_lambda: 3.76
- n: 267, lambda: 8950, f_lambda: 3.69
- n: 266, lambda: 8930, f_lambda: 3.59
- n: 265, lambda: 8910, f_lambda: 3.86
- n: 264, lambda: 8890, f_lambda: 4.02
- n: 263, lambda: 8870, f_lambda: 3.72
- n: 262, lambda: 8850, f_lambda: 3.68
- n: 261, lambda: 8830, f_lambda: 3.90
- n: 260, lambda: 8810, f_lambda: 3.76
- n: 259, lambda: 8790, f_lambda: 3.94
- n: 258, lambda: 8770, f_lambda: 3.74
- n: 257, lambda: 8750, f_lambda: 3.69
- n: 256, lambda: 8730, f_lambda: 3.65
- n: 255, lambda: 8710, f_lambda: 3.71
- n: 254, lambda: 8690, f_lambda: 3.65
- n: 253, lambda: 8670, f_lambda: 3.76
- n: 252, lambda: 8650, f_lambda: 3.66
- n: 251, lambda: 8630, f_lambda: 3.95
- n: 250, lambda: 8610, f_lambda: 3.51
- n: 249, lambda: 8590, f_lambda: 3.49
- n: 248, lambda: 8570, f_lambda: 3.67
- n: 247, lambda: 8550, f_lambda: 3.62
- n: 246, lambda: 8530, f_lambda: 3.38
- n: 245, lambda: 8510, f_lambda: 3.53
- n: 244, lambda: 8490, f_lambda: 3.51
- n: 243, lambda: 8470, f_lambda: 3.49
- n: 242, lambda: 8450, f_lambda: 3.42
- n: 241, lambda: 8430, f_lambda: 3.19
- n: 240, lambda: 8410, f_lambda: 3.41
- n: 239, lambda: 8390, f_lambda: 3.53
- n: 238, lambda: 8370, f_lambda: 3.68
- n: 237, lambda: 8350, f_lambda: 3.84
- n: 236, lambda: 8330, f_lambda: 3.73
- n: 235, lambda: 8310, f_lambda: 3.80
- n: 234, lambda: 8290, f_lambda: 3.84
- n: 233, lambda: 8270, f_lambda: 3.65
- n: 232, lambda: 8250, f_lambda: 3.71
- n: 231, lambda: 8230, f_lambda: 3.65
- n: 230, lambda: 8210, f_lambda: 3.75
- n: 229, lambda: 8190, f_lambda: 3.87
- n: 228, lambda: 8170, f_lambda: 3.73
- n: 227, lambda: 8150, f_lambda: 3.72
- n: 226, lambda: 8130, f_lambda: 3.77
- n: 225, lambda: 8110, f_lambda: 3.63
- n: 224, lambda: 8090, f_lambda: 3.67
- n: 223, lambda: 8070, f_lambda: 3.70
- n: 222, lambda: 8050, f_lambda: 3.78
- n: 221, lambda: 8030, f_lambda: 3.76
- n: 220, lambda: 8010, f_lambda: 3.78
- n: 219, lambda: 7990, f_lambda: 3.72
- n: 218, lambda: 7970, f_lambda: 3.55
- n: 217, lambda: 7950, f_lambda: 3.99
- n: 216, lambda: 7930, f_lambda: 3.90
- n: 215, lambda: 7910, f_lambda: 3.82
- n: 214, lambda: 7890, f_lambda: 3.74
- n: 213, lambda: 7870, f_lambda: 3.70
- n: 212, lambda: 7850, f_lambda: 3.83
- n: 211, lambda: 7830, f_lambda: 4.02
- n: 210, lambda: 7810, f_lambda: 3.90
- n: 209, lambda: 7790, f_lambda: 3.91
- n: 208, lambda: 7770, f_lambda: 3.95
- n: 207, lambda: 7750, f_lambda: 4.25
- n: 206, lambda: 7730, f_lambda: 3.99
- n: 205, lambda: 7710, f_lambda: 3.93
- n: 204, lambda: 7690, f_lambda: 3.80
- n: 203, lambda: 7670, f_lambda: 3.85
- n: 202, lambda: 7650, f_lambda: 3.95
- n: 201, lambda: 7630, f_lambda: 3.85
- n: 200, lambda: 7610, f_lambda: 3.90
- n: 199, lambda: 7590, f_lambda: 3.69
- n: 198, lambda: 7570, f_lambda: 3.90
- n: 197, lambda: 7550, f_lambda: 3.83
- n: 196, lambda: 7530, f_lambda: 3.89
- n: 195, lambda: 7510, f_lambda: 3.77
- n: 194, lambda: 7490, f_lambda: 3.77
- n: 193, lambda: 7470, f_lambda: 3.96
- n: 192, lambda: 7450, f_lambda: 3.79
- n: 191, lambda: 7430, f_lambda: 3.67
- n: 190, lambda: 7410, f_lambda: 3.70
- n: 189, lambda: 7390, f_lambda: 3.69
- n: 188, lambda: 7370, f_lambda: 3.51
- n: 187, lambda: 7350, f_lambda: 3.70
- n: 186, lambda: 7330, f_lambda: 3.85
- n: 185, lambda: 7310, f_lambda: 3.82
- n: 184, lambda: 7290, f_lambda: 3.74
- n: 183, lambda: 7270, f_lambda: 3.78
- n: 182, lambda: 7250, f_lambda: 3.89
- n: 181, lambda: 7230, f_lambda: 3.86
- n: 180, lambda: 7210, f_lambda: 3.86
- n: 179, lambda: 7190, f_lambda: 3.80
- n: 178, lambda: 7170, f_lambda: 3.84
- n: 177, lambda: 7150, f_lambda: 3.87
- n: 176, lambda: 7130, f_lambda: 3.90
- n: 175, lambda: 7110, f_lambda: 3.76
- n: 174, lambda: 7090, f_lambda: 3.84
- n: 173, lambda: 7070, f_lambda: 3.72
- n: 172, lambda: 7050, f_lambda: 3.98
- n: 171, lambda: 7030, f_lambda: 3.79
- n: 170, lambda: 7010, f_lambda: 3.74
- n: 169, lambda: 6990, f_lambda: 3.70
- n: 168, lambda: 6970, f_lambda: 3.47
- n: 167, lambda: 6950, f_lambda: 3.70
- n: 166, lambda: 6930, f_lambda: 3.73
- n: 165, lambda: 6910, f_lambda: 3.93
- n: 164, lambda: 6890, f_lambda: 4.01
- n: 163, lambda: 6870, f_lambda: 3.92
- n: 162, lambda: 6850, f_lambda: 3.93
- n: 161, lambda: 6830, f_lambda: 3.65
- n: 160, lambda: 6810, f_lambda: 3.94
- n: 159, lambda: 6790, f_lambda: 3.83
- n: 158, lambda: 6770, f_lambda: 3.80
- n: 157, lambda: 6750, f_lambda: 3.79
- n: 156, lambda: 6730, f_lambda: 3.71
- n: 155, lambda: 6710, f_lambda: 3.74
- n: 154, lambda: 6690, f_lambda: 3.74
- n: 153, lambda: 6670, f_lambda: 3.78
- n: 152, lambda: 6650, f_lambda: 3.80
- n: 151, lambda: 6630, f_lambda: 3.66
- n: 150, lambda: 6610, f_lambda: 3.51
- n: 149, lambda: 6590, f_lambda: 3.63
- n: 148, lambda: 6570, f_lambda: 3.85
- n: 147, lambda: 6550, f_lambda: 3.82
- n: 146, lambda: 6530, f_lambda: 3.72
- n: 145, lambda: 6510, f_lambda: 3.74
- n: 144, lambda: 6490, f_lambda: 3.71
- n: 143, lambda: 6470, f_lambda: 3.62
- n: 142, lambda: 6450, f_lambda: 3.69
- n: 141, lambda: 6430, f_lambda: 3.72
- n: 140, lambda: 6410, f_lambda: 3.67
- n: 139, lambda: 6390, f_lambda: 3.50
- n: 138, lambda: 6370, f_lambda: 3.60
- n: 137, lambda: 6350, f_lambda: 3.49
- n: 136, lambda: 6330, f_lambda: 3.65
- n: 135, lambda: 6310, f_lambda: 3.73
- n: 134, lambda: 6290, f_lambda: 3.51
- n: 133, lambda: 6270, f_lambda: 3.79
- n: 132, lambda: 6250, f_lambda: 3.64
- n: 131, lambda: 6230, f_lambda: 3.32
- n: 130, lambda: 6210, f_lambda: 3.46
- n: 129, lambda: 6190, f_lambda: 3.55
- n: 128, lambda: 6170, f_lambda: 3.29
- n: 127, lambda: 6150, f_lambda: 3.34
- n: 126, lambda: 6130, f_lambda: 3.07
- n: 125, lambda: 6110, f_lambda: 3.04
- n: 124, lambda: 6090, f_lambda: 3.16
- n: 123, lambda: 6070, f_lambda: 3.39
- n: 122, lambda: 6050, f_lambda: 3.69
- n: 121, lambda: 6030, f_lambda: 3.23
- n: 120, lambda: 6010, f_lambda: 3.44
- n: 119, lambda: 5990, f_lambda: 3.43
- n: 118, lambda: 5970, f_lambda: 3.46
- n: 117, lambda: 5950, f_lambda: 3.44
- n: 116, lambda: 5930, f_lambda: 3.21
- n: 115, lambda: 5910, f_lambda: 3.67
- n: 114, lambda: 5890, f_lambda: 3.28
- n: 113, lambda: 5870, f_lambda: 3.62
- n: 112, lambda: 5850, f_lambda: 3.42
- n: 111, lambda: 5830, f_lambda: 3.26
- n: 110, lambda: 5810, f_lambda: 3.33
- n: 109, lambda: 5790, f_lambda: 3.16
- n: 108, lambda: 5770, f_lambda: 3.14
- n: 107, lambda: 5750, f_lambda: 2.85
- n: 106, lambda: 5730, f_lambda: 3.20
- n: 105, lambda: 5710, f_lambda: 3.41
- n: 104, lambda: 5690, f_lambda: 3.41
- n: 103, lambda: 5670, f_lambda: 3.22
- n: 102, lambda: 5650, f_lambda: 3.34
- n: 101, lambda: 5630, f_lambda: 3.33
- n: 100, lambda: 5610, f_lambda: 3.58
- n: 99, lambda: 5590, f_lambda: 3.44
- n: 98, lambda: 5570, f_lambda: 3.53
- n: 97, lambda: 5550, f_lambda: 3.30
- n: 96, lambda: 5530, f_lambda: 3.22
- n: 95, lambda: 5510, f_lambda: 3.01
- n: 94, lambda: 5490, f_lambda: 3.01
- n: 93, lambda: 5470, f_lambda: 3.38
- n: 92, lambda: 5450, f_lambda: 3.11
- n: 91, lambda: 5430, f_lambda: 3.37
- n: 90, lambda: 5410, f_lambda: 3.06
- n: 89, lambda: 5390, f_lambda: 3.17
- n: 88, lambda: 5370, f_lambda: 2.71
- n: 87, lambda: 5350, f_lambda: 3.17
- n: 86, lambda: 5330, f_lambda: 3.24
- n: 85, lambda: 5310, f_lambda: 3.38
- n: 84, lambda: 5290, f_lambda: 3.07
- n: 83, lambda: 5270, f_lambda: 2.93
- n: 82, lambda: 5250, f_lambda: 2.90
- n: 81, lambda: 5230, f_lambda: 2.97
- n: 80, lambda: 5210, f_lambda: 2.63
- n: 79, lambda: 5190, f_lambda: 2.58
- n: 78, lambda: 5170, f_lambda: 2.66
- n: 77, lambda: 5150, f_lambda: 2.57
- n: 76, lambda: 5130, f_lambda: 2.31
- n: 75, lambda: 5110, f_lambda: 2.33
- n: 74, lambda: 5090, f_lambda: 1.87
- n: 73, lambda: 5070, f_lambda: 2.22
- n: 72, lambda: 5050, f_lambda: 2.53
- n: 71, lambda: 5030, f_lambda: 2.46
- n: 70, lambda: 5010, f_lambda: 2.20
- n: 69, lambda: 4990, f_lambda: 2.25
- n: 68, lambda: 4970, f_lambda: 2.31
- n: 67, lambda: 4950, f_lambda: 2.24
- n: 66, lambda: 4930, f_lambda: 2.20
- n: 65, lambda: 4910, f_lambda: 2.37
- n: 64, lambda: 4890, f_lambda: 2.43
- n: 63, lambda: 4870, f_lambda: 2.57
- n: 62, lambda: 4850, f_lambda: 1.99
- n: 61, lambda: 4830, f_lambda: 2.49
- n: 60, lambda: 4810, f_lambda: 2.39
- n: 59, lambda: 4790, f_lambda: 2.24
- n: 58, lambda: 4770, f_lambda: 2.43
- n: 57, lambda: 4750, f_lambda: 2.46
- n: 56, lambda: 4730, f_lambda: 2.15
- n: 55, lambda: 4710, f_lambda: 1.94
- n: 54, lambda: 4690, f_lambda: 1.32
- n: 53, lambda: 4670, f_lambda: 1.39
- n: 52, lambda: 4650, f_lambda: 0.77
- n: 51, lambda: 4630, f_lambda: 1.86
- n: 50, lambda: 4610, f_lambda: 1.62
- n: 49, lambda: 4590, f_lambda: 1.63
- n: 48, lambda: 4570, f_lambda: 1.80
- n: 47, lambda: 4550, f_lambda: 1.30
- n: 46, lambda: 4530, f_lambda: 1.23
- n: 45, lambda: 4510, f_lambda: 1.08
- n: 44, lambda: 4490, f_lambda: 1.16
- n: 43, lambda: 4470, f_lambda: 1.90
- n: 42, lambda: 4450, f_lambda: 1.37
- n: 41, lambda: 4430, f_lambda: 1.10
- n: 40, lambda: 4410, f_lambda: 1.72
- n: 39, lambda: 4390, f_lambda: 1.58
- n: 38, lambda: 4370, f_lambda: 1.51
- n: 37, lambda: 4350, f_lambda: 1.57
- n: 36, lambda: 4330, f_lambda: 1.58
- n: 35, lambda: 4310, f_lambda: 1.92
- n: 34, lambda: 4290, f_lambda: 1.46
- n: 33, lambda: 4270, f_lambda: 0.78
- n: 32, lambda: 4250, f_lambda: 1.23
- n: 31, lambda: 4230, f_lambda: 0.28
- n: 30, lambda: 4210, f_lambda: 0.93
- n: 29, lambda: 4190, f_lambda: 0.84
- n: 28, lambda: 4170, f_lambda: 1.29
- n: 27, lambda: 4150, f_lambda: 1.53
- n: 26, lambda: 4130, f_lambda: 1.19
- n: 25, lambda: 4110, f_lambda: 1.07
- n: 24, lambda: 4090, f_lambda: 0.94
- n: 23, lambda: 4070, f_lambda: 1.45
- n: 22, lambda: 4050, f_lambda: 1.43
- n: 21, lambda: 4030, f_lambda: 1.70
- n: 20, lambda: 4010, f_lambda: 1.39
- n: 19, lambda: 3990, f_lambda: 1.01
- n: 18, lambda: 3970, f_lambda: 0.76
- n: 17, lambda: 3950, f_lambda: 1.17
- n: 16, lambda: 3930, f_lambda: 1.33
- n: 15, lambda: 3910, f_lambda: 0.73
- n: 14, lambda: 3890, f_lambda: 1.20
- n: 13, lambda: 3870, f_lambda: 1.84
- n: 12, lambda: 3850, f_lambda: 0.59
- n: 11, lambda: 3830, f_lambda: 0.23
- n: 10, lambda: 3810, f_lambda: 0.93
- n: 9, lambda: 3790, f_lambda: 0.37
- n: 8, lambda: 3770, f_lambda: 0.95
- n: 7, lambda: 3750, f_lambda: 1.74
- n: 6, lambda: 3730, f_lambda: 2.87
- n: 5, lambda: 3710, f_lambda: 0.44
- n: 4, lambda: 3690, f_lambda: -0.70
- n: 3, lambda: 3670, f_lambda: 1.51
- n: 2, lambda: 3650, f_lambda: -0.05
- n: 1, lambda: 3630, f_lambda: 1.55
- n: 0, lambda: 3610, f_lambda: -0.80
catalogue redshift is 0.181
